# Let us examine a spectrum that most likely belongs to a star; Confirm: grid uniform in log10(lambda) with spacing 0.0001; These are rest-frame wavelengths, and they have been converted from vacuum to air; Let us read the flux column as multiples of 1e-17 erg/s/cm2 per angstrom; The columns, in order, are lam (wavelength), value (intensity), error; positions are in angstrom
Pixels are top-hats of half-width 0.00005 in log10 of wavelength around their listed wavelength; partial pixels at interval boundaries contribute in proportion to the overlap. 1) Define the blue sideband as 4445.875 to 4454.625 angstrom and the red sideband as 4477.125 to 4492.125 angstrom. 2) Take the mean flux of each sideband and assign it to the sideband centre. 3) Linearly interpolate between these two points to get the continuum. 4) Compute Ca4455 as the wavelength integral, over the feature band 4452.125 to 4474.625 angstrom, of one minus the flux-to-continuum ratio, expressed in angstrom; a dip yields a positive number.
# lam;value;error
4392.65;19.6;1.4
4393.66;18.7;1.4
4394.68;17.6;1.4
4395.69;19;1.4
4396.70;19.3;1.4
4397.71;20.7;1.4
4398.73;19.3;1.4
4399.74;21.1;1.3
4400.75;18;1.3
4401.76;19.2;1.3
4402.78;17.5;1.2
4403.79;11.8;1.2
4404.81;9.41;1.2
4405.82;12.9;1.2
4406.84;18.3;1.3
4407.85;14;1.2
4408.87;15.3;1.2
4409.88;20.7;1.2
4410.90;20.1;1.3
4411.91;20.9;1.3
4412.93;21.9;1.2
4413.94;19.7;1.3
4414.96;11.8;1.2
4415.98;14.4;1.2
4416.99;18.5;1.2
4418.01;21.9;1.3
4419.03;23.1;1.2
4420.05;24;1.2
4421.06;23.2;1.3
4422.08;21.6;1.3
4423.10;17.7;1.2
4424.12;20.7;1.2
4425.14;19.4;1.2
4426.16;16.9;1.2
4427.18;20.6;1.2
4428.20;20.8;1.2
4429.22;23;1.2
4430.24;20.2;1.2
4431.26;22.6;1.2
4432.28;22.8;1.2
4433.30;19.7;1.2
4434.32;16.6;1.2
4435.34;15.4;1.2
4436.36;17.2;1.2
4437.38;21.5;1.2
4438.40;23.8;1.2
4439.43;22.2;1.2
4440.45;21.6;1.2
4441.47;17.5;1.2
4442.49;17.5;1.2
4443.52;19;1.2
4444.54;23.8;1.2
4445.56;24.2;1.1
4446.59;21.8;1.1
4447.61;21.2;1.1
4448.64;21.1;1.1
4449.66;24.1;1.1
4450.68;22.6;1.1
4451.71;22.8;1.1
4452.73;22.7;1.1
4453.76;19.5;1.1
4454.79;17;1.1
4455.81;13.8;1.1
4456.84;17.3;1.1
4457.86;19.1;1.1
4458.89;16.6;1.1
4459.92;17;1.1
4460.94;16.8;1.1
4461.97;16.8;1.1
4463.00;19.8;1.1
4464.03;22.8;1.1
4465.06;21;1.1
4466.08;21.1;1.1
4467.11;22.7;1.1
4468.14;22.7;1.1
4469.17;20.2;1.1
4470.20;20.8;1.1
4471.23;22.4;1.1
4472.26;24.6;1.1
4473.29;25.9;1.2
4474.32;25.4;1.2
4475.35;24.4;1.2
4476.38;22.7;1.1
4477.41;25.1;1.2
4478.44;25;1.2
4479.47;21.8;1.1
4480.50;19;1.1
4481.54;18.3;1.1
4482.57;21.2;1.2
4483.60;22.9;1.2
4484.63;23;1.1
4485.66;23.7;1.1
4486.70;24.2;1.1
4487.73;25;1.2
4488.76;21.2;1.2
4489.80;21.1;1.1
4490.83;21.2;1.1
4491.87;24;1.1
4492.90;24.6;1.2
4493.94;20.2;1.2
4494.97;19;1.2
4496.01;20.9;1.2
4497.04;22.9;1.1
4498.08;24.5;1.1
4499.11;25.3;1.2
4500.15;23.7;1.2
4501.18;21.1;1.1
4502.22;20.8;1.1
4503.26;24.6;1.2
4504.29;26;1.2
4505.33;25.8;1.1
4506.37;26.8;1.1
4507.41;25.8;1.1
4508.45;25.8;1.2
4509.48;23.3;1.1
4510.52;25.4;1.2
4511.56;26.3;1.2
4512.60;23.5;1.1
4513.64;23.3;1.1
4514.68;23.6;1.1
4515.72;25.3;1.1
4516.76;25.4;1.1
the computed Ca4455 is 1.8 angstrom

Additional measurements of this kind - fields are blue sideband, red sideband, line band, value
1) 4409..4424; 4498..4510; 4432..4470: 2.79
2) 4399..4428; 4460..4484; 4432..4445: 0.02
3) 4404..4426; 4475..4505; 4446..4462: 0.87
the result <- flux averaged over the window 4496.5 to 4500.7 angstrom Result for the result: 24.1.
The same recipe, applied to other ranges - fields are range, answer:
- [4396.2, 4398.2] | 20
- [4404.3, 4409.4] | 14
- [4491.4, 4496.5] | 21.7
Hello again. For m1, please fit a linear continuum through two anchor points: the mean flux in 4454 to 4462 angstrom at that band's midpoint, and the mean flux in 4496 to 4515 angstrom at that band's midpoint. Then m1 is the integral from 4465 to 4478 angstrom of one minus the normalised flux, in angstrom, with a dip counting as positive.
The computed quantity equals -2.8 angstrom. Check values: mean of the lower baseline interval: 16.9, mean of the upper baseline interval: 24.3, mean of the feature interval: 23.1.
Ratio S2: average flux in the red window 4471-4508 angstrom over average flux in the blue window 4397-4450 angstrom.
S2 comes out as 1.19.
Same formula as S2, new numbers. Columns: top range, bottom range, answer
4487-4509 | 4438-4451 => 1.08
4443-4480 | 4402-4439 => 1.13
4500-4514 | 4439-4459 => 1.20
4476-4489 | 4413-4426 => 1.15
